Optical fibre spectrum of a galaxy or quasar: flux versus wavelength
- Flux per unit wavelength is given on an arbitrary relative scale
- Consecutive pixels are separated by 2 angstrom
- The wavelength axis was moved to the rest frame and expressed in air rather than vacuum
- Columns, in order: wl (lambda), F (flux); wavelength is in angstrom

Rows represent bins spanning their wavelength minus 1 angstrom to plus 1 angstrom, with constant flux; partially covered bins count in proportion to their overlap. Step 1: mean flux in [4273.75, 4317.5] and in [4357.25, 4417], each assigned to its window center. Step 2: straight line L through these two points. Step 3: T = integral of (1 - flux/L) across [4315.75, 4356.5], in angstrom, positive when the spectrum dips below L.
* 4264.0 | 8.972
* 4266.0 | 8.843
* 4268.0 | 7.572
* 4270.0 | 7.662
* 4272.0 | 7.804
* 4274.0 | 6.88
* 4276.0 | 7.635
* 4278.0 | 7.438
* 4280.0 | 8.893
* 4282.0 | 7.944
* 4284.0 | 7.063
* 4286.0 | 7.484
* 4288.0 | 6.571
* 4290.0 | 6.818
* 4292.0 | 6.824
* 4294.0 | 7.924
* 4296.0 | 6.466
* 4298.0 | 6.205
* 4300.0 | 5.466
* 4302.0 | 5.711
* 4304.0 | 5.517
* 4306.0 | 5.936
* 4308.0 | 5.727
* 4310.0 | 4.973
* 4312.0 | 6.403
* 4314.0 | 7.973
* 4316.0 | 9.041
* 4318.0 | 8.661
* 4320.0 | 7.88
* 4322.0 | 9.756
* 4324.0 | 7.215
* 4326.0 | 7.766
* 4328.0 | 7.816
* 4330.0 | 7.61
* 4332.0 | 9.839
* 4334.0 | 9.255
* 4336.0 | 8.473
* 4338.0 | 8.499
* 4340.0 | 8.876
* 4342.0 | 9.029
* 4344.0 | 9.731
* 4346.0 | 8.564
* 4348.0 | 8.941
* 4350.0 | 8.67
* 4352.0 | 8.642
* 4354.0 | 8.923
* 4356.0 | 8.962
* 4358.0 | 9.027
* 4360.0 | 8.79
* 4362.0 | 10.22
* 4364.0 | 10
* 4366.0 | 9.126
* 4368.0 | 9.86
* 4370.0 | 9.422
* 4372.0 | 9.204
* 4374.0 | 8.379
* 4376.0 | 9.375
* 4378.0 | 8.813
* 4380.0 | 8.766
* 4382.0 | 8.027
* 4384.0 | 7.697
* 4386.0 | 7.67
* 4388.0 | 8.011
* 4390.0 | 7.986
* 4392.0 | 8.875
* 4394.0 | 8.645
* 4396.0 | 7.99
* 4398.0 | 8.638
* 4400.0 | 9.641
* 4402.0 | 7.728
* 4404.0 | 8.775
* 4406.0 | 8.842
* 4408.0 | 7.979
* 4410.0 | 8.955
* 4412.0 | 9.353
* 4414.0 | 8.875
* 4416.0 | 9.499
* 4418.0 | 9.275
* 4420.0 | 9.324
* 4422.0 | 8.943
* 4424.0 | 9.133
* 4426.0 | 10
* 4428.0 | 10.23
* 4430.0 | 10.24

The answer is -4.9 angstrom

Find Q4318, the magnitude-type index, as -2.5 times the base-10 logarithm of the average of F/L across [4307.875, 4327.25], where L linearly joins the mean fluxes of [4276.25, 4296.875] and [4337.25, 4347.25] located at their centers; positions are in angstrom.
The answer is 0.09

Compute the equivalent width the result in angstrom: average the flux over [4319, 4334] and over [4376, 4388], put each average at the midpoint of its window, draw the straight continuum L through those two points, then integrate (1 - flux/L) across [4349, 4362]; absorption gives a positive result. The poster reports -1.0 angstrom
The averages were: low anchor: 8.33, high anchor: 8.28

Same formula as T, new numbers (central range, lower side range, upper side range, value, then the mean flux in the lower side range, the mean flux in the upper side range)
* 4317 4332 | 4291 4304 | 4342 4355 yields -1.0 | 6.36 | 8.92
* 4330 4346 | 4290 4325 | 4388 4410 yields -3.3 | 6.92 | 8.51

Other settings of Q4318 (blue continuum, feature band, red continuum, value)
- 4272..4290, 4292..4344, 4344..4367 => 0.10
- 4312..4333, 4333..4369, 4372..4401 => -0.09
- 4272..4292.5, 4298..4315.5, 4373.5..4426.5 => 0.25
